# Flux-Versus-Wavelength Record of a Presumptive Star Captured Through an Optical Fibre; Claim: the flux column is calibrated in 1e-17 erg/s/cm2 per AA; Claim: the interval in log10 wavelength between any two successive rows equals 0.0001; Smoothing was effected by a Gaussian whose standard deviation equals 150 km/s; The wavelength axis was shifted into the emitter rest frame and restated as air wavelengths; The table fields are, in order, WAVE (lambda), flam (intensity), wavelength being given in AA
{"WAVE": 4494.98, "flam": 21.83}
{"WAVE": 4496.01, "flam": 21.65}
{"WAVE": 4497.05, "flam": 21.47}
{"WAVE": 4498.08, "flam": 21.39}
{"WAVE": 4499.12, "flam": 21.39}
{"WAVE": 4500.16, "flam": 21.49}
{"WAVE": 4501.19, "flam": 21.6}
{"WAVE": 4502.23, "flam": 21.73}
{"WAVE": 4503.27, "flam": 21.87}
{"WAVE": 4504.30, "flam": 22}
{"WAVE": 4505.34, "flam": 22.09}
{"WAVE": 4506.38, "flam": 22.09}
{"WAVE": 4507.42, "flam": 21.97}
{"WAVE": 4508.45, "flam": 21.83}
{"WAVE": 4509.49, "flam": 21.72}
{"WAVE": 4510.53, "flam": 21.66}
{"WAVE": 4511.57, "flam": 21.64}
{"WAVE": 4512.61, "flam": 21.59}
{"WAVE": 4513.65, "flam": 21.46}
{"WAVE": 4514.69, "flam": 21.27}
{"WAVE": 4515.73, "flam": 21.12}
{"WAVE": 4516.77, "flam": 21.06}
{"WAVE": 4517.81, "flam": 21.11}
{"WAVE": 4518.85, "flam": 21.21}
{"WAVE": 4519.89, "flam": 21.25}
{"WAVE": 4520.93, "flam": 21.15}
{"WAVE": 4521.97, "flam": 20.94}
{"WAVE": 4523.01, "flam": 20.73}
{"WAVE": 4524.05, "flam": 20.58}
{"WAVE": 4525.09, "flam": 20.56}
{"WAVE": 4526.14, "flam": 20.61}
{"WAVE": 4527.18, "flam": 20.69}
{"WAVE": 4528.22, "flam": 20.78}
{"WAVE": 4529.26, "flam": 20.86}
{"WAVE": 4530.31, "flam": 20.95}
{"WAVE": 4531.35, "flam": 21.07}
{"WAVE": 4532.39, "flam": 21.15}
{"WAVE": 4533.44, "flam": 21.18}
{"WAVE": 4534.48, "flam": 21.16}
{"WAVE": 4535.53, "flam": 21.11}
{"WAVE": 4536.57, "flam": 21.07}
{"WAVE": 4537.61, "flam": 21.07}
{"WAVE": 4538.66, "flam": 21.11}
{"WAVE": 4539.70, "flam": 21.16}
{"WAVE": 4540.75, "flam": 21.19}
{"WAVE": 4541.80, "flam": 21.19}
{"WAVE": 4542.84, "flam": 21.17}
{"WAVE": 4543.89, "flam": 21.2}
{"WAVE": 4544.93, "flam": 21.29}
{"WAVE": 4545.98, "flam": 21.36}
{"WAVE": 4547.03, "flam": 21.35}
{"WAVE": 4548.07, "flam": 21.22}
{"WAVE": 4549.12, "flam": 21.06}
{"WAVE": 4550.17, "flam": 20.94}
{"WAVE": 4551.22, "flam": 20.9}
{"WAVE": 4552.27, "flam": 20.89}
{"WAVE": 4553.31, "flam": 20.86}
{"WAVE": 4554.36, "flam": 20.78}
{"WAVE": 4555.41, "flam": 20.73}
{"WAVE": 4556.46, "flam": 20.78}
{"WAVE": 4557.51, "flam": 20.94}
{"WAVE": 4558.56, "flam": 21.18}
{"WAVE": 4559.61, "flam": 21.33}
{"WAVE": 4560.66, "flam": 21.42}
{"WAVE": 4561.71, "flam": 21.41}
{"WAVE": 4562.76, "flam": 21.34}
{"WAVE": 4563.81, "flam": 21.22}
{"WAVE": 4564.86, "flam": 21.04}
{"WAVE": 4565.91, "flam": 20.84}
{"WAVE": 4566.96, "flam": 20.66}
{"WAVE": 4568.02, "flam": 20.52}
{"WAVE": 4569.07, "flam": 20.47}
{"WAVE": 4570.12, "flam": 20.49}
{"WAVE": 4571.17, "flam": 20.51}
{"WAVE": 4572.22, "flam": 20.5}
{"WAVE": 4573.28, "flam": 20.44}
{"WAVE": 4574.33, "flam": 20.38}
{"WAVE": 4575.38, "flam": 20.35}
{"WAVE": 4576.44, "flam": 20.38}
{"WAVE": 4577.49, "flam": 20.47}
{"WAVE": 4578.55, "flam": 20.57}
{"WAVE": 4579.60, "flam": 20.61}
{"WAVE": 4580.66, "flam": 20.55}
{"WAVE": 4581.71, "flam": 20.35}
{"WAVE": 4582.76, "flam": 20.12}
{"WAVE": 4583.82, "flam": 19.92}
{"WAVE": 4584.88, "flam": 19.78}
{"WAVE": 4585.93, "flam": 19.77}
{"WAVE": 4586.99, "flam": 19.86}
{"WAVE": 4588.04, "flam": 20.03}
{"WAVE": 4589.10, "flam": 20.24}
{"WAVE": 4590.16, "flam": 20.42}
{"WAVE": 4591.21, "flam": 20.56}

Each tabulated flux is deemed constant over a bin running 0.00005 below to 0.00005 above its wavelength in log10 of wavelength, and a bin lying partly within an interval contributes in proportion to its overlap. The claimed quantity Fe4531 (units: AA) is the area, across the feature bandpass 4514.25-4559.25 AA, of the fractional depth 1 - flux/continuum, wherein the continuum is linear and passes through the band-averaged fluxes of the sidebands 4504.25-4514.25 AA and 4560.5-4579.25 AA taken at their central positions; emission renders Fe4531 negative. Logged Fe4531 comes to 0.6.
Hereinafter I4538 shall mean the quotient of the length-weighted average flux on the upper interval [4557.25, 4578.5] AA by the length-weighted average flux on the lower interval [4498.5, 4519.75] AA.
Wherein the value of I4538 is 0.96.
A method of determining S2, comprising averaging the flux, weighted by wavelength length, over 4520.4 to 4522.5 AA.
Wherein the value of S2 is 21.1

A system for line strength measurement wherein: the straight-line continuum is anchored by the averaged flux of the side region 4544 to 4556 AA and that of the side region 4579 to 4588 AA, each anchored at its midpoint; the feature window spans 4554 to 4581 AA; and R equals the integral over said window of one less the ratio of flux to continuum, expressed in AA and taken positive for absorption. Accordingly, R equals -0.3 AA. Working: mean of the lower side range 21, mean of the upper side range 20.1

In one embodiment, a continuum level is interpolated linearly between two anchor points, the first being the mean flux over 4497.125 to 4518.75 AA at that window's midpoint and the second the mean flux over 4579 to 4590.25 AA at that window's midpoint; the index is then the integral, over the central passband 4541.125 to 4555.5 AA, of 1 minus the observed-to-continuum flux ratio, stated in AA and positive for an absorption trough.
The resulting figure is -0.2 AA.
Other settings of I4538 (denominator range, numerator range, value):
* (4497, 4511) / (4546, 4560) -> 0.97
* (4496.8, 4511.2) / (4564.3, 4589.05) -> 0.94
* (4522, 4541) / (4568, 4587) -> 0.97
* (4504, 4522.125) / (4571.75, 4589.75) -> 0.94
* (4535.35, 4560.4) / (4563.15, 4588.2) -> 0.97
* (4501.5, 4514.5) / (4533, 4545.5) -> 0.97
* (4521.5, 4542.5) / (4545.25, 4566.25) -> 1.01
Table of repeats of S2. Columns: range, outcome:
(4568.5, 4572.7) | 20.5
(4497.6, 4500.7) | 21.4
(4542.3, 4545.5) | 21.3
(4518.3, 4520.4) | 21.2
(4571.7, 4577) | 20.4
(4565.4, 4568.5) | 20.6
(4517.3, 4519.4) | 21.2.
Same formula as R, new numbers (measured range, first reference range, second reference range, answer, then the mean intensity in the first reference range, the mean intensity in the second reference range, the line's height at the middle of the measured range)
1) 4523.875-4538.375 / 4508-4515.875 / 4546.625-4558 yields 0.2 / 21.5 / 20.9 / 21.3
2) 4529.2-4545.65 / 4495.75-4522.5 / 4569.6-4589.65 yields -0.1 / 21.5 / 20.3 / 21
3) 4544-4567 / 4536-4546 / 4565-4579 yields -0.2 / 21.2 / 20.5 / 20.9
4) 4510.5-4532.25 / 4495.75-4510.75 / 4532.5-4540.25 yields 0.4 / 21.7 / 21.1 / 21.4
